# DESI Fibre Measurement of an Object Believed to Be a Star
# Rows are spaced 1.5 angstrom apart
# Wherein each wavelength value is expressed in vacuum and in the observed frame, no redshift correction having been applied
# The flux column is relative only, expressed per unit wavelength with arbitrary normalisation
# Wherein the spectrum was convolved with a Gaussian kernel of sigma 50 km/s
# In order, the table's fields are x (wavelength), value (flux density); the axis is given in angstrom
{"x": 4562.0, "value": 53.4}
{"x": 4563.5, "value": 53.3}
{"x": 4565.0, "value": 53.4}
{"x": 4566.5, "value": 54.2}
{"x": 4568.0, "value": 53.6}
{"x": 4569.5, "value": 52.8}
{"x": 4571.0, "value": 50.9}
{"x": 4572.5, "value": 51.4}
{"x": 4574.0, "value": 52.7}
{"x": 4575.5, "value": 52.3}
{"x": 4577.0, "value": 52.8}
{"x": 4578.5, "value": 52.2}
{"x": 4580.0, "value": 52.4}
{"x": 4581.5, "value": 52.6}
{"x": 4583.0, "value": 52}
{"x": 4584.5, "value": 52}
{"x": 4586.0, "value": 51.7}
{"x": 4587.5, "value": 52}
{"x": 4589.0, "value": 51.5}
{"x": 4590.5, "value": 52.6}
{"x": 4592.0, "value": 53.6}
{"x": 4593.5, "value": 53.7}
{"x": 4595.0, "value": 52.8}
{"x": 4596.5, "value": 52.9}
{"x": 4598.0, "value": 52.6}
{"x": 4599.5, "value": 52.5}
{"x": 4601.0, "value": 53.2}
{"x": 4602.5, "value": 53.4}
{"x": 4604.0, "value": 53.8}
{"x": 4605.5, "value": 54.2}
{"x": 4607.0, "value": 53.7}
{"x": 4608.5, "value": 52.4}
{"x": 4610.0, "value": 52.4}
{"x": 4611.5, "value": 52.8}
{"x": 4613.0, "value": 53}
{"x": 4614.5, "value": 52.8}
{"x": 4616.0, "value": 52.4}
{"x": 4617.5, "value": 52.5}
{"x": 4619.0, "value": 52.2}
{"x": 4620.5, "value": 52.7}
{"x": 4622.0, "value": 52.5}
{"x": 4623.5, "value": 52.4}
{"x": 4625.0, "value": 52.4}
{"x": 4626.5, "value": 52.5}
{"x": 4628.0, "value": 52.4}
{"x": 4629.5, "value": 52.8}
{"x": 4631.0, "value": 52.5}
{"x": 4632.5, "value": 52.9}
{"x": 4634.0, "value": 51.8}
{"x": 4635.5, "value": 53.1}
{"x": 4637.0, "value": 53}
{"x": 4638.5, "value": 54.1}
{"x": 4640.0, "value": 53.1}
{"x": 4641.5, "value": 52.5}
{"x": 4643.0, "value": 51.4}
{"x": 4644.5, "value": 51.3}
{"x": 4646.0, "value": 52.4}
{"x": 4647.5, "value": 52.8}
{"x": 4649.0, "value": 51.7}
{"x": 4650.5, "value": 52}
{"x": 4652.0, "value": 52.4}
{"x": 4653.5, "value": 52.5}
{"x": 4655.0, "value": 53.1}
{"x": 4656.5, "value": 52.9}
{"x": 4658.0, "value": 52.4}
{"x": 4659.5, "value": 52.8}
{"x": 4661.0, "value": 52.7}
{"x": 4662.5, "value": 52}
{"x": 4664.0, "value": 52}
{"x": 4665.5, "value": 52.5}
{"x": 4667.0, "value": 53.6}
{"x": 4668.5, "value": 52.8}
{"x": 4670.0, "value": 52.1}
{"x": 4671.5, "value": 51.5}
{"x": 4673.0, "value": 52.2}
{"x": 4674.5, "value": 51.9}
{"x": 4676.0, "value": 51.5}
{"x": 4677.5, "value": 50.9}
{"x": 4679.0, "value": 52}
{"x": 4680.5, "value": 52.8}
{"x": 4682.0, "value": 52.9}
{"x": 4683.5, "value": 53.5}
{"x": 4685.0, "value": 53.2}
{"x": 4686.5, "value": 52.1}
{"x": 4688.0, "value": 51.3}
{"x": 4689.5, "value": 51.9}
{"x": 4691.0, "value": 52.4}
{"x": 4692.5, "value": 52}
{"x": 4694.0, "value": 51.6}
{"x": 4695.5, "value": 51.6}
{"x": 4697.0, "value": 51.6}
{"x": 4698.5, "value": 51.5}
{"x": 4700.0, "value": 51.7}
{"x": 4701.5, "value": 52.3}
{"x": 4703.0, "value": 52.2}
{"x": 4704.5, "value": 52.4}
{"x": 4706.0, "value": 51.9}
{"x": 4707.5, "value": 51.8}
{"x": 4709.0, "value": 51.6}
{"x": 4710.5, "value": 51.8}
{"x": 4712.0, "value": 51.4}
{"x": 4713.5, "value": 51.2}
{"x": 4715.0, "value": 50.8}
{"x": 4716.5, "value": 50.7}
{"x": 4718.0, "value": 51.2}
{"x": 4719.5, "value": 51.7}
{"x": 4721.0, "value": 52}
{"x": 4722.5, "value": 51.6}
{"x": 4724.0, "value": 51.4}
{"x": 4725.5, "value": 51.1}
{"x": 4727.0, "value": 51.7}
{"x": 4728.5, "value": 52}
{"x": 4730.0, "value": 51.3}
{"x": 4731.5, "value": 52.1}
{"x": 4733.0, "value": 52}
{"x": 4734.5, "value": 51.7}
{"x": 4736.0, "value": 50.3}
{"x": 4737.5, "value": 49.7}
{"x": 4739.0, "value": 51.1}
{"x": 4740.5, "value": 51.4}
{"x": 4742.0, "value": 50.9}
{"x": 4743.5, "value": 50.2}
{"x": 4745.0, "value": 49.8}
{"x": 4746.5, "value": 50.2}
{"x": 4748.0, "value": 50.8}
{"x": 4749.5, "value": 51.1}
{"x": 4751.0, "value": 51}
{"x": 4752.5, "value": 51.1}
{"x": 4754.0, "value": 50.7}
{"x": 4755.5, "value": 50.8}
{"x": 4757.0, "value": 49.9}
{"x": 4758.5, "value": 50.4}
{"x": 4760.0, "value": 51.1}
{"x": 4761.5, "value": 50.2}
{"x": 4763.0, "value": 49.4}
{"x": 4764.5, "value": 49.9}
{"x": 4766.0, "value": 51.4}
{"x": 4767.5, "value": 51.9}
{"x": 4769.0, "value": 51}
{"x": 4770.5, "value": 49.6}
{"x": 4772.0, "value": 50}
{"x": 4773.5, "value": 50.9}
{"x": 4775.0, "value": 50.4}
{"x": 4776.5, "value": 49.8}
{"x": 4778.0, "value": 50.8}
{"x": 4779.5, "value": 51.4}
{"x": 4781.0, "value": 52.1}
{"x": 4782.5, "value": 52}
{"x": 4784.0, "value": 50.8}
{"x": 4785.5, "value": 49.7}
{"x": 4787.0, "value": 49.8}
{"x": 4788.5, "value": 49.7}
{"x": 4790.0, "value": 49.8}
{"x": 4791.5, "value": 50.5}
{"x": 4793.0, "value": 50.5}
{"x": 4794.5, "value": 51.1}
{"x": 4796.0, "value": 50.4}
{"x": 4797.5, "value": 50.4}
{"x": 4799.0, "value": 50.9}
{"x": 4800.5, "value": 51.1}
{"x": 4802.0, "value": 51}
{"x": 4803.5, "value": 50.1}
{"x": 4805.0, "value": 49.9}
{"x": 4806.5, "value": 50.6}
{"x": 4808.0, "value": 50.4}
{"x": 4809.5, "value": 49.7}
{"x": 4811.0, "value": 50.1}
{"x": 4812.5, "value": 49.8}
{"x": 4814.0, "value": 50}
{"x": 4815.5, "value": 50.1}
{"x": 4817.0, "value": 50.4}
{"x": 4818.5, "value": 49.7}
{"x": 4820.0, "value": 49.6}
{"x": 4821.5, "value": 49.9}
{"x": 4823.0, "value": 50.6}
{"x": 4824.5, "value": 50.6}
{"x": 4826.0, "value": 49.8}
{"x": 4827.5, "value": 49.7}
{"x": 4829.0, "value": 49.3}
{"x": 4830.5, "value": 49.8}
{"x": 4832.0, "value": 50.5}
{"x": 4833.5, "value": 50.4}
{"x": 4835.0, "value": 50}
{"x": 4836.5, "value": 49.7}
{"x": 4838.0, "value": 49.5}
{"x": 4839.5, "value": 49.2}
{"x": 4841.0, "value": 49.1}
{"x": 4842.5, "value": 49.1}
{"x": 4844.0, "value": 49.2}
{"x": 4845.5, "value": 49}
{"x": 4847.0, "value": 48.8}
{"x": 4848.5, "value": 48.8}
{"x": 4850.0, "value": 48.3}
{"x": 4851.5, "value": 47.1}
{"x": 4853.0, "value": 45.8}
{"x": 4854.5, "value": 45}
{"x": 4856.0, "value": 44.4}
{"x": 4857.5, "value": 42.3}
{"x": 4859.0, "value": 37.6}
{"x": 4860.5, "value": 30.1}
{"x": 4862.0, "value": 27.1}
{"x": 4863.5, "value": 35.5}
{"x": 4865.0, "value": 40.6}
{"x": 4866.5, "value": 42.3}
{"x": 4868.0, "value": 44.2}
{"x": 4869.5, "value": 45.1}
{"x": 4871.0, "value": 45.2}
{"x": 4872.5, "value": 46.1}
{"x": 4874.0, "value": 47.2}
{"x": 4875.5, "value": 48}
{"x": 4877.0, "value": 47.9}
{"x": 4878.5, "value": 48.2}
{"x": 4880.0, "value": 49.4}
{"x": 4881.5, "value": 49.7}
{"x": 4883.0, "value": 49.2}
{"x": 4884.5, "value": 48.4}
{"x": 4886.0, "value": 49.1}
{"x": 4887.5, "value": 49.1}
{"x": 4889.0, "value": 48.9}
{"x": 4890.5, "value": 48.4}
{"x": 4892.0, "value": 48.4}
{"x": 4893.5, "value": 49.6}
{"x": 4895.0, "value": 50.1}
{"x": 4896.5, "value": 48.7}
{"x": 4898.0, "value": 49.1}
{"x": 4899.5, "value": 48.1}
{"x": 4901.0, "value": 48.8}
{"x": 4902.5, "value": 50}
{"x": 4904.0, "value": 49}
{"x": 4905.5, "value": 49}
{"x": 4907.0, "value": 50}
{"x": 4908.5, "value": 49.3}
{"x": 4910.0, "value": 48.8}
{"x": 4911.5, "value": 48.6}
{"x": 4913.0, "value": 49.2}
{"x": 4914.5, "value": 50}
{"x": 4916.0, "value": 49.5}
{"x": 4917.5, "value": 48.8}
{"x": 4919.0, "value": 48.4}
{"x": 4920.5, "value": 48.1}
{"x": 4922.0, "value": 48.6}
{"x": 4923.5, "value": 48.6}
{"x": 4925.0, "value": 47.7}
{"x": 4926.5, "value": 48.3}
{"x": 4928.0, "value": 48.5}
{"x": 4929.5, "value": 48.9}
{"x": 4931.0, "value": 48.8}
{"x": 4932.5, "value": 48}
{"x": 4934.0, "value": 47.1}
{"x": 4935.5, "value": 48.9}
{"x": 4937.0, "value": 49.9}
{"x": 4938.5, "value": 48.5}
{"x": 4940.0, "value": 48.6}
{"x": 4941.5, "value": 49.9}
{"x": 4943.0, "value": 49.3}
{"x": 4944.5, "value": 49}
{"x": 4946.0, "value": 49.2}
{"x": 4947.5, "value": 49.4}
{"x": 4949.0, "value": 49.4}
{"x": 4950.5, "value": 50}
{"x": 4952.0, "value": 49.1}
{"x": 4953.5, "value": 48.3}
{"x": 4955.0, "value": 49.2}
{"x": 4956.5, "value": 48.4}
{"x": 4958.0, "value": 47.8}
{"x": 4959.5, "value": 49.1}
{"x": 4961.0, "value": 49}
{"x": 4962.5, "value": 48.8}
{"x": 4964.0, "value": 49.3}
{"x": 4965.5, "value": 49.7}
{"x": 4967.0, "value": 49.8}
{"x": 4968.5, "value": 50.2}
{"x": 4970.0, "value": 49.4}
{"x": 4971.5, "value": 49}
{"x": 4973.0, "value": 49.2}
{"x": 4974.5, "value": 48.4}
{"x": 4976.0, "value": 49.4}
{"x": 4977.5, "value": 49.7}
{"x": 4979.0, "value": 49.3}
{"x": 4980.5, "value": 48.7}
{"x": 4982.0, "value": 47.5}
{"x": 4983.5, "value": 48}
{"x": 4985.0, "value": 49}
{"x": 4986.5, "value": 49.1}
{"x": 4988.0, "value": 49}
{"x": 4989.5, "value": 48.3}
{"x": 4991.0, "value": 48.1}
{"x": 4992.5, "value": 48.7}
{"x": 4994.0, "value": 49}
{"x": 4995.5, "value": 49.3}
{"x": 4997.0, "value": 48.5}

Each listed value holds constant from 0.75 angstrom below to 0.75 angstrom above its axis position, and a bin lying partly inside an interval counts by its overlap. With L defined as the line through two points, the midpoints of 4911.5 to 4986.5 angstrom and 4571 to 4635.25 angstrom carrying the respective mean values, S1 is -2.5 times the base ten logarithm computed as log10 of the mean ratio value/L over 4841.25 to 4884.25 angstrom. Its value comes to 0.12 mag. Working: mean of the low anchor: 52.6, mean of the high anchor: 48.9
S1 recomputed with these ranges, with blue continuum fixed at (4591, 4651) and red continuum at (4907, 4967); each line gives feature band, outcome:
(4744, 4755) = 0.011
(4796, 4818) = 0.003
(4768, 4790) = 0.005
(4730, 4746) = 0.008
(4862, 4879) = 0.138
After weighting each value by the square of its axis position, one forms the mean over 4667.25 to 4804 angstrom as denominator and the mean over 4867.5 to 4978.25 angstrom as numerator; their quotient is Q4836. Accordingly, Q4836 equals 1.03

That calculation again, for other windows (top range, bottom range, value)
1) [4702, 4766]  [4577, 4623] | 1.03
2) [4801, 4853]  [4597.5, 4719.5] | 1.02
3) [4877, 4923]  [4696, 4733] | 1.03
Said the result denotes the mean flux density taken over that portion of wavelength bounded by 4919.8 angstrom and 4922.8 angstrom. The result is 48.4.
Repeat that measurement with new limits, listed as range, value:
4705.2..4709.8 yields 51.8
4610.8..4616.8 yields 52.7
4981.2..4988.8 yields 48.5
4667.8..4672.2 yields 52.1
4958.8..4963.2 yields 49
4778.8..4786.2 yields 51.2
